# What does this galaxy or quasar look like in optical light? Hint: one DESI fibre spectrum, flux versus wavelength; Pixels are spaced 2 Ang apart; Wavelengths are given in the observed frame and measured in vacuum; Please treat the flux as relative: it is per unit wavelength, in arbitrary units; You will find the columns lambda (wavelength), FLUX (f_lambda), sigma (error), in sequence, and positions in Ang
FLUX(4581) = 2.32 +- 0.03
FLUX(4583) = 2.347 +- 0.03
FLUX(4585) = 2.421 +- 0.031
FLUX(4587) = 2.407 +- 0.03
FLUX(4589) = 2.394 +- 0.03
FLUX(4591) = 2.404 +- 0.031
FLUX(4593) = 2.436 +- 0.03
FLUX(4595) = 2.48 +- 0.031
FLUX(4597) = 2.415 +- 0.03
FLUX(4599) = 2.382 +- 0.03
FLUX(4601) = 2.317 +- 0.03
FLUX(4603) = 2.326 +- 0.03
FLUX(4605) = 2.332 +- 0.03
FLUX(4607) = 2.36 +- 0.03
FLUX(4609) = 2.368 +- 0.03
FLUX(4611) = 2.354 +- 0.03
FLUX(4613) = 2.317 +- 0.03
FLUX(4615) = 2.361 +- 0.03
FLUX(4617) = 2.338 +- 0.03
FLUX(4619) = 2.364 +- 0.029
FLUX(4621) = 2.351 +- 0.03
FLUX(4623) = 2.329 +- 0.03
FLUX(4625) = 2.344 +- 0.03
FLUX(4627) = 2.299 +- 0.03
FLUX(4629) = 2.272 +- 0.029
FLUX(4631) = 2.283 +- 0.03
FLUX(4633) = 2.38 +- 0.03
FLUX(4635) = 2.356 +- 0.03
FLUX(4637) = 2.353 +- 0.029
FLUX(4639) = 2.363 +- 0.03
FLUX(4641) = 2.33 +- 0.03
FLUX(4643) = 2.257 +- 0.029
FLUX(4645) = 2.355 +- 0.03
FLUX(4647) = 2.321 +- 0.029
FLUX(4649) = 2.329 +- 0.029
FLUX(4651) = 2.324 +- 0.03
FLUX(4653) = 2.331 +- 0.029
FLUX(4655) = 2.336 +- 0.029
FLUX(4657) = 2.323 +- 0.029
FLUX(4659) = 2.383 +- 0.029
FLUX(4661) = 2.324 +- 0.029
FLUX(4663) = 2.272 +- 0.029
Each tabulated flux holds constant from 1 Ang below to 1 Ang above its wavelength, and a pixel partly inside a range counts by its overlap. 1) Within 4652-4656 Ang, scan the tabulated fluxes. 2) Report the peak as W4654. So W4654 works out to 2.336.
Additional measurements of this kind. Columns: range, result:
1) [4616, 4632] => 2.364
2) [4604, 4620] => 2.368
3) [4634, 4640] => 2.363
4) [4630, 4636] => 2.38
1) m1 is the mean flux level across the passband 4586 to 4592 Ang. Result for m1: 2.4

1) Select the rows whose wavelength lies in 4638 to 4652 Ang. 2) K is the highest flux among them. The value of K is 2.363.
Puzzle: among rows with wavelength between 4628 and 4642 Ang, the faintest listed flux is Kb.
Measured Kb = 2.272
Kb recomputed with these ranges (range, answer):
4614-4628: 2.299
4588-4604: 2.317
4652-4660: 2.323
